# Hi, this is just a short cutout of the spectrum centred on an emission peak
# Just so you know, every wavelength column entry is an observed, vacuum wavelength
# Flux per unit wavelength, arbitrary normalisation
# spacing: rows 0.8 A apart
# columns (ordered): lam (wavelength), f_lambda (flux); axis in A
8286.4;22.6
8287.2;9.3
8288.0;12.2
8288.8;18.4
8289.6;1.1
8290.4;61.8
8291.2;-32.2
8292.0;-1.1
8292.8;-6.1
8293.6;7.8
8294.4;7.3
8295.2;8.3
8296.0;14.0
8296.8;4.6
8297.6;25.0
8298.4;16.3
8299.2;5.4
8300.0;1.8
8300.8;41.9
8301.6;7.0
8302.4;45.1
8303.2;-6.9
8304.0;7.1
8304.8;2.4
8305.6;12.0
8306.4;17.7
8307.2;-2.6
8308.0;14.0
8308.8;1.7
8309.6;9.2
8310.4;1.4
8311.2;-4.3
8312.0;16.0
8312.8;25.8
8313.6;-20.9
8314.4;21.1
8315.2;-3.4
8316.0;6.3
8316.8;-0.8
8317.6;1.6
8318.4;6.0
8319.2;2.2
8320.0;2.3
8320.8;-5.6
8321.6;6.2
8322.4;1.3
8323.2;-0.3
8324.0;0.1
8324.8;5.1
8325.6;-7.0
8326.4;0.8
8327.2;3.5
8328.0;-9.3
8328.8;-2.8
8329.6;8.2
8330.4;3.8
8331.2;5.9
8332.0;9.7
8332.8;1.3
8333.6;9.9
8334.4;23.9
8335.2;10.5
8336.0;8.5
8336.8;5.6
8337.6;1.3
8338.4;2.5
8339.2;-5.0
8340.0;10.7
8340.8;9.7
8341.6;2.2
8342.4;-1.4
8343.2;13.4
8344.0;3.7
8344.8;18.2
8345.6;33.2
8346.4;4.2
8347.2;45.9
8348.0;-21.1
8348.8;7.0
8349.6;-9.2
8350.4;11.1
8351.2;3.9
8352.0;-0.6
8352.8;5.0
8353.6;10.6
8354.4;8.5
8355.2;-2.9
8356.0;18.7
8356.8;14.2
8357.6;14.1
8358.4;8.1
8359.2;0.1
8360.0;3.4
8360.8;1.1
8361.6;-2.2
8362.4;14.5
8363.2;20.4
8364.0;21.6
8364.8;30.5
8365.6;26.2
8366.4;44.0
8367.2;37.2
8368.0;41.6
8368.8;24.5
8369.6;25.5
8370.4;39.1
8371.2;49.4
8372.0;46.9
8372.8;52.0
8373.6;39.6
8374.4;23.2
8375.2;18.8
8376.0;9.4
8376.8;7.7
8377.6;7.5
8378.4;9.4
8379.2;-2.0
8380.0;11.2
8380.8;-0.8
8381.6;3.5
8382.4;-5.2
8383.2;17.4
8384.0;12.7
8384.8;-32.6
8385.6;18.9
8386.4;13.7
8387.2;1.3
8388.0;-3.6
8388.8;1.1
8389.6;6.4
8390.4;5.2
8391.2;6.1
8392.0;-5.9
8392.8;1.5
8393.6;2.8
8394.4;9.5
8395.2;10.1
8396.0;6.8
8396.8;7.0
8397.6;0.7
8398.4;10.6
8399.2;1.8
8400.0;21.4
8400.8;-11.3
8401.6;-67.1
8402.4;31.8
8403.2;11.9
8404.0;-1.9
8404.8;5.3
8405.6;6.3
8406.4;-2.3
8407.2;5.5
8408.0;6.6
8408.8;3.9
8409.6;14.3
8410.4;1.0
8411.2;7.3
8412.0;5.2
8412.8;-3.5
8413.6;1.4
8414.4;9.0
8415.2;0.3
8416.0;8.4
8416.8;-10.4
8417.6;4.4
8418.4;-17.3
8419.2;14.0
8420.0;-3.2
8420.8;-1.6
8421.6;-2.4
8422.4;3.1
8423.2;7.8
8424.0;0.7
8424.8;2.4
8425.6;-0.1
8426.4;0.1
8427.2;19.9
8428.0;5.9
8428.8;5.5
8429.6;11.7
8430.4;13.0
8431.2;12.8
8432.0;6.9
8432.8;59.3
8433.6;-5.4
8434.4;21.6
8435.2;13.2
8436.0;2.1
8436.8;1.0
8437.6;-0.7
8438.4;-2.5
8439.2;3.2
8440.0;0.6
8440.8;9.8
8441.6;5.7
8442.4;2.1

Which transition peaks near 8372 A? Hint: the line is [O II]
